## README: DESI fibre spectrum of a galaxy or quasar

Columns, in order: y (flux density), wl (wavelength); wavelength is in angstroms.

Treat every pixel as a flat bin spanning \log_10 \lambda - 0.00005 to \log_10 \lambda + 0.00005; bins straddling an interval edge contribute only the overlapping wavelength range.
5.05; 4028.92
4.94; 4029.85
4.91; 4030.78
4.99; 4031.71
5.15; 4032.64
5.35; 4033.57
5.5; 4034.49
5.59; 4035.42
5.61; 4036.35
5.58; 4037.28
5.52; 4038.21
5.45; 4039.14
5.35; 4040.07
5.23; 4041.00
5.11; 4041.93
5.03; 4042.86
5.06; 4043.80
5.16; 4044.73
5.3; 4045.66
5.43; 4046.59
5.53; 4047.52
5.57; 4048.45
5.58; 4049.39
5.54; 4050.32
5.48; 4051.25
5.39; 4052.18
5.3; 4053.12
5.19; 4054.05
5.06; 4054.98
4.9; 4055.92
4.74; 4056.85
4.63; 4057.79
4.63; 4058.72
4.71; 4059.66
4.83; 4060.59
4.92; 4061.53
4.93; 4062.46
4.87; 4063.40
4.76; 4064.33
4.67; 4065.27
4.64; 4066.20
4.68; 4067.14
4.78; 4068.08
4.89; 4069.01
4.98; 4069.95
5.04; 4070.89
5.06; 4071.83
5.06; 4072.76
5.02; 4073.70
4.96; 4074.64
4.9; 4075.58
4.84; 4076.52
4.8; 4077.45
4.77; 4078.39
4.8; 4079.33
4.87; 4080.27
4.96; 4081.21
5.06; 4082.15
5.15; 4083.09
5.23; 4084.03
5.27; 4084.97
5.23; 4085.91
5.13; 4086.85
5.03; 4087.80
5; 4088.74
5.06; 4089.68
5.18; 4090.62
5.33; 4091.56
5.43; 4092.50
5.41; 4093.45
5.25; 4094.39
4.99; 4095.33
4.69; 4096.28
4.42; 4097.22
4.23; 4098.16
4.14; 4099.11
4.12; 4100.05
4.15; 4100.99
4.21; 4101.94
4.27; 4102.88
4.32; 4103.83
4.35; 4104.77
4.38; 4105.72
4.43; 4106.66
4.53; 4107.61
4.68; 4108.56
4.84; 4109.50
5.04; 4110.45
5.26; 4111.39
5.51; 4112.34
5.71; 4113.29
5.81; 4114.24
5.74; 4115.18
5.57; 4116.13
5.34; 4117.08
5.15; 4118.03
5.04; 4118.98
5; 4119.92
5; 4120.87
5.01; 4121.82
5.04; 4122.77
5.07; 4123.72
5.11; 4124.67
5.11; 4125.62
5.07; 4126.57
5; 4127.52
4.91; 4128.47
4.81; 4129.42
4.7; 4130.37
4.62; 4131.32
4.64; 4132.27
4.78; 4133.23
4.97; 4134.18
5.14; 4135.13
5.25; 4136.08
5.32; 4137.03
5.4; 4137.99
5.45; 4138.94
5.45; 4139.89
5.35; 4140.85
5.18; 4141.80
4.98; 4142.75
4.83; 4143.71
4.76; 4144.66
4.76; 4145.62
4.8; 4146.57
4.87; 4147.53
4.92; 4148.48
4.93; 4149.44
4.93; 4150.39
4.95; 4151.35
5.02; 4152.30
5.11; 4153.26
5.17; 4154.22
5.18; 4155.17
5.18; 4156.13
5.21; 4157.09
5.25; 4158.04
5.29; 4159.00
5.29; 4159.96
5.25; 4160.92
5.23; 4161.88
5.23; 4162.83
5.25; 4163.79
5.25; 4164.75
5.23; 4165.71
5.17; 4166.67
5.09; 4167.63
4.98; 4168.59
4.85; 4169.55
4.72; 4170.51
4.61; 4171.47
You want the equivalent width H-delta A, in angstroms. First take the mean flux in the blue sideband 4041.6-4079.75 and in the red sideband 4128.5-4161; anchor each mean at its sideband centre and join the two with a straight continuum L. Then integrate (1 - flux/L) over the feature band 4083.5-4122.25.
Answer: 0.7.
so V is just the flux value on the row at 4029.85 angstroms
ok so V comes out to 4.94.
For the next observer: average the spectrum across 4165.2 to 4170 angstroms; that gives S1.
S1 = 5.06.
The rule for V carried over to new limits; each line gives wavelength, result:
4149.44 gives 4.93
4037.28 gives 5.58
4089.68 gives 5.06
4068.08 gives 4.78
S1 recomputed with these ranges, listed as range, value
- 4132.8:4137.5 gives 5.1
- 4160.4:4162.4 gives 5.25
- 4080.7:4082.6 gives 5.01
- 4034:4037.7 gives 5.58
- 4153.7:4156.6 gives 5.18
